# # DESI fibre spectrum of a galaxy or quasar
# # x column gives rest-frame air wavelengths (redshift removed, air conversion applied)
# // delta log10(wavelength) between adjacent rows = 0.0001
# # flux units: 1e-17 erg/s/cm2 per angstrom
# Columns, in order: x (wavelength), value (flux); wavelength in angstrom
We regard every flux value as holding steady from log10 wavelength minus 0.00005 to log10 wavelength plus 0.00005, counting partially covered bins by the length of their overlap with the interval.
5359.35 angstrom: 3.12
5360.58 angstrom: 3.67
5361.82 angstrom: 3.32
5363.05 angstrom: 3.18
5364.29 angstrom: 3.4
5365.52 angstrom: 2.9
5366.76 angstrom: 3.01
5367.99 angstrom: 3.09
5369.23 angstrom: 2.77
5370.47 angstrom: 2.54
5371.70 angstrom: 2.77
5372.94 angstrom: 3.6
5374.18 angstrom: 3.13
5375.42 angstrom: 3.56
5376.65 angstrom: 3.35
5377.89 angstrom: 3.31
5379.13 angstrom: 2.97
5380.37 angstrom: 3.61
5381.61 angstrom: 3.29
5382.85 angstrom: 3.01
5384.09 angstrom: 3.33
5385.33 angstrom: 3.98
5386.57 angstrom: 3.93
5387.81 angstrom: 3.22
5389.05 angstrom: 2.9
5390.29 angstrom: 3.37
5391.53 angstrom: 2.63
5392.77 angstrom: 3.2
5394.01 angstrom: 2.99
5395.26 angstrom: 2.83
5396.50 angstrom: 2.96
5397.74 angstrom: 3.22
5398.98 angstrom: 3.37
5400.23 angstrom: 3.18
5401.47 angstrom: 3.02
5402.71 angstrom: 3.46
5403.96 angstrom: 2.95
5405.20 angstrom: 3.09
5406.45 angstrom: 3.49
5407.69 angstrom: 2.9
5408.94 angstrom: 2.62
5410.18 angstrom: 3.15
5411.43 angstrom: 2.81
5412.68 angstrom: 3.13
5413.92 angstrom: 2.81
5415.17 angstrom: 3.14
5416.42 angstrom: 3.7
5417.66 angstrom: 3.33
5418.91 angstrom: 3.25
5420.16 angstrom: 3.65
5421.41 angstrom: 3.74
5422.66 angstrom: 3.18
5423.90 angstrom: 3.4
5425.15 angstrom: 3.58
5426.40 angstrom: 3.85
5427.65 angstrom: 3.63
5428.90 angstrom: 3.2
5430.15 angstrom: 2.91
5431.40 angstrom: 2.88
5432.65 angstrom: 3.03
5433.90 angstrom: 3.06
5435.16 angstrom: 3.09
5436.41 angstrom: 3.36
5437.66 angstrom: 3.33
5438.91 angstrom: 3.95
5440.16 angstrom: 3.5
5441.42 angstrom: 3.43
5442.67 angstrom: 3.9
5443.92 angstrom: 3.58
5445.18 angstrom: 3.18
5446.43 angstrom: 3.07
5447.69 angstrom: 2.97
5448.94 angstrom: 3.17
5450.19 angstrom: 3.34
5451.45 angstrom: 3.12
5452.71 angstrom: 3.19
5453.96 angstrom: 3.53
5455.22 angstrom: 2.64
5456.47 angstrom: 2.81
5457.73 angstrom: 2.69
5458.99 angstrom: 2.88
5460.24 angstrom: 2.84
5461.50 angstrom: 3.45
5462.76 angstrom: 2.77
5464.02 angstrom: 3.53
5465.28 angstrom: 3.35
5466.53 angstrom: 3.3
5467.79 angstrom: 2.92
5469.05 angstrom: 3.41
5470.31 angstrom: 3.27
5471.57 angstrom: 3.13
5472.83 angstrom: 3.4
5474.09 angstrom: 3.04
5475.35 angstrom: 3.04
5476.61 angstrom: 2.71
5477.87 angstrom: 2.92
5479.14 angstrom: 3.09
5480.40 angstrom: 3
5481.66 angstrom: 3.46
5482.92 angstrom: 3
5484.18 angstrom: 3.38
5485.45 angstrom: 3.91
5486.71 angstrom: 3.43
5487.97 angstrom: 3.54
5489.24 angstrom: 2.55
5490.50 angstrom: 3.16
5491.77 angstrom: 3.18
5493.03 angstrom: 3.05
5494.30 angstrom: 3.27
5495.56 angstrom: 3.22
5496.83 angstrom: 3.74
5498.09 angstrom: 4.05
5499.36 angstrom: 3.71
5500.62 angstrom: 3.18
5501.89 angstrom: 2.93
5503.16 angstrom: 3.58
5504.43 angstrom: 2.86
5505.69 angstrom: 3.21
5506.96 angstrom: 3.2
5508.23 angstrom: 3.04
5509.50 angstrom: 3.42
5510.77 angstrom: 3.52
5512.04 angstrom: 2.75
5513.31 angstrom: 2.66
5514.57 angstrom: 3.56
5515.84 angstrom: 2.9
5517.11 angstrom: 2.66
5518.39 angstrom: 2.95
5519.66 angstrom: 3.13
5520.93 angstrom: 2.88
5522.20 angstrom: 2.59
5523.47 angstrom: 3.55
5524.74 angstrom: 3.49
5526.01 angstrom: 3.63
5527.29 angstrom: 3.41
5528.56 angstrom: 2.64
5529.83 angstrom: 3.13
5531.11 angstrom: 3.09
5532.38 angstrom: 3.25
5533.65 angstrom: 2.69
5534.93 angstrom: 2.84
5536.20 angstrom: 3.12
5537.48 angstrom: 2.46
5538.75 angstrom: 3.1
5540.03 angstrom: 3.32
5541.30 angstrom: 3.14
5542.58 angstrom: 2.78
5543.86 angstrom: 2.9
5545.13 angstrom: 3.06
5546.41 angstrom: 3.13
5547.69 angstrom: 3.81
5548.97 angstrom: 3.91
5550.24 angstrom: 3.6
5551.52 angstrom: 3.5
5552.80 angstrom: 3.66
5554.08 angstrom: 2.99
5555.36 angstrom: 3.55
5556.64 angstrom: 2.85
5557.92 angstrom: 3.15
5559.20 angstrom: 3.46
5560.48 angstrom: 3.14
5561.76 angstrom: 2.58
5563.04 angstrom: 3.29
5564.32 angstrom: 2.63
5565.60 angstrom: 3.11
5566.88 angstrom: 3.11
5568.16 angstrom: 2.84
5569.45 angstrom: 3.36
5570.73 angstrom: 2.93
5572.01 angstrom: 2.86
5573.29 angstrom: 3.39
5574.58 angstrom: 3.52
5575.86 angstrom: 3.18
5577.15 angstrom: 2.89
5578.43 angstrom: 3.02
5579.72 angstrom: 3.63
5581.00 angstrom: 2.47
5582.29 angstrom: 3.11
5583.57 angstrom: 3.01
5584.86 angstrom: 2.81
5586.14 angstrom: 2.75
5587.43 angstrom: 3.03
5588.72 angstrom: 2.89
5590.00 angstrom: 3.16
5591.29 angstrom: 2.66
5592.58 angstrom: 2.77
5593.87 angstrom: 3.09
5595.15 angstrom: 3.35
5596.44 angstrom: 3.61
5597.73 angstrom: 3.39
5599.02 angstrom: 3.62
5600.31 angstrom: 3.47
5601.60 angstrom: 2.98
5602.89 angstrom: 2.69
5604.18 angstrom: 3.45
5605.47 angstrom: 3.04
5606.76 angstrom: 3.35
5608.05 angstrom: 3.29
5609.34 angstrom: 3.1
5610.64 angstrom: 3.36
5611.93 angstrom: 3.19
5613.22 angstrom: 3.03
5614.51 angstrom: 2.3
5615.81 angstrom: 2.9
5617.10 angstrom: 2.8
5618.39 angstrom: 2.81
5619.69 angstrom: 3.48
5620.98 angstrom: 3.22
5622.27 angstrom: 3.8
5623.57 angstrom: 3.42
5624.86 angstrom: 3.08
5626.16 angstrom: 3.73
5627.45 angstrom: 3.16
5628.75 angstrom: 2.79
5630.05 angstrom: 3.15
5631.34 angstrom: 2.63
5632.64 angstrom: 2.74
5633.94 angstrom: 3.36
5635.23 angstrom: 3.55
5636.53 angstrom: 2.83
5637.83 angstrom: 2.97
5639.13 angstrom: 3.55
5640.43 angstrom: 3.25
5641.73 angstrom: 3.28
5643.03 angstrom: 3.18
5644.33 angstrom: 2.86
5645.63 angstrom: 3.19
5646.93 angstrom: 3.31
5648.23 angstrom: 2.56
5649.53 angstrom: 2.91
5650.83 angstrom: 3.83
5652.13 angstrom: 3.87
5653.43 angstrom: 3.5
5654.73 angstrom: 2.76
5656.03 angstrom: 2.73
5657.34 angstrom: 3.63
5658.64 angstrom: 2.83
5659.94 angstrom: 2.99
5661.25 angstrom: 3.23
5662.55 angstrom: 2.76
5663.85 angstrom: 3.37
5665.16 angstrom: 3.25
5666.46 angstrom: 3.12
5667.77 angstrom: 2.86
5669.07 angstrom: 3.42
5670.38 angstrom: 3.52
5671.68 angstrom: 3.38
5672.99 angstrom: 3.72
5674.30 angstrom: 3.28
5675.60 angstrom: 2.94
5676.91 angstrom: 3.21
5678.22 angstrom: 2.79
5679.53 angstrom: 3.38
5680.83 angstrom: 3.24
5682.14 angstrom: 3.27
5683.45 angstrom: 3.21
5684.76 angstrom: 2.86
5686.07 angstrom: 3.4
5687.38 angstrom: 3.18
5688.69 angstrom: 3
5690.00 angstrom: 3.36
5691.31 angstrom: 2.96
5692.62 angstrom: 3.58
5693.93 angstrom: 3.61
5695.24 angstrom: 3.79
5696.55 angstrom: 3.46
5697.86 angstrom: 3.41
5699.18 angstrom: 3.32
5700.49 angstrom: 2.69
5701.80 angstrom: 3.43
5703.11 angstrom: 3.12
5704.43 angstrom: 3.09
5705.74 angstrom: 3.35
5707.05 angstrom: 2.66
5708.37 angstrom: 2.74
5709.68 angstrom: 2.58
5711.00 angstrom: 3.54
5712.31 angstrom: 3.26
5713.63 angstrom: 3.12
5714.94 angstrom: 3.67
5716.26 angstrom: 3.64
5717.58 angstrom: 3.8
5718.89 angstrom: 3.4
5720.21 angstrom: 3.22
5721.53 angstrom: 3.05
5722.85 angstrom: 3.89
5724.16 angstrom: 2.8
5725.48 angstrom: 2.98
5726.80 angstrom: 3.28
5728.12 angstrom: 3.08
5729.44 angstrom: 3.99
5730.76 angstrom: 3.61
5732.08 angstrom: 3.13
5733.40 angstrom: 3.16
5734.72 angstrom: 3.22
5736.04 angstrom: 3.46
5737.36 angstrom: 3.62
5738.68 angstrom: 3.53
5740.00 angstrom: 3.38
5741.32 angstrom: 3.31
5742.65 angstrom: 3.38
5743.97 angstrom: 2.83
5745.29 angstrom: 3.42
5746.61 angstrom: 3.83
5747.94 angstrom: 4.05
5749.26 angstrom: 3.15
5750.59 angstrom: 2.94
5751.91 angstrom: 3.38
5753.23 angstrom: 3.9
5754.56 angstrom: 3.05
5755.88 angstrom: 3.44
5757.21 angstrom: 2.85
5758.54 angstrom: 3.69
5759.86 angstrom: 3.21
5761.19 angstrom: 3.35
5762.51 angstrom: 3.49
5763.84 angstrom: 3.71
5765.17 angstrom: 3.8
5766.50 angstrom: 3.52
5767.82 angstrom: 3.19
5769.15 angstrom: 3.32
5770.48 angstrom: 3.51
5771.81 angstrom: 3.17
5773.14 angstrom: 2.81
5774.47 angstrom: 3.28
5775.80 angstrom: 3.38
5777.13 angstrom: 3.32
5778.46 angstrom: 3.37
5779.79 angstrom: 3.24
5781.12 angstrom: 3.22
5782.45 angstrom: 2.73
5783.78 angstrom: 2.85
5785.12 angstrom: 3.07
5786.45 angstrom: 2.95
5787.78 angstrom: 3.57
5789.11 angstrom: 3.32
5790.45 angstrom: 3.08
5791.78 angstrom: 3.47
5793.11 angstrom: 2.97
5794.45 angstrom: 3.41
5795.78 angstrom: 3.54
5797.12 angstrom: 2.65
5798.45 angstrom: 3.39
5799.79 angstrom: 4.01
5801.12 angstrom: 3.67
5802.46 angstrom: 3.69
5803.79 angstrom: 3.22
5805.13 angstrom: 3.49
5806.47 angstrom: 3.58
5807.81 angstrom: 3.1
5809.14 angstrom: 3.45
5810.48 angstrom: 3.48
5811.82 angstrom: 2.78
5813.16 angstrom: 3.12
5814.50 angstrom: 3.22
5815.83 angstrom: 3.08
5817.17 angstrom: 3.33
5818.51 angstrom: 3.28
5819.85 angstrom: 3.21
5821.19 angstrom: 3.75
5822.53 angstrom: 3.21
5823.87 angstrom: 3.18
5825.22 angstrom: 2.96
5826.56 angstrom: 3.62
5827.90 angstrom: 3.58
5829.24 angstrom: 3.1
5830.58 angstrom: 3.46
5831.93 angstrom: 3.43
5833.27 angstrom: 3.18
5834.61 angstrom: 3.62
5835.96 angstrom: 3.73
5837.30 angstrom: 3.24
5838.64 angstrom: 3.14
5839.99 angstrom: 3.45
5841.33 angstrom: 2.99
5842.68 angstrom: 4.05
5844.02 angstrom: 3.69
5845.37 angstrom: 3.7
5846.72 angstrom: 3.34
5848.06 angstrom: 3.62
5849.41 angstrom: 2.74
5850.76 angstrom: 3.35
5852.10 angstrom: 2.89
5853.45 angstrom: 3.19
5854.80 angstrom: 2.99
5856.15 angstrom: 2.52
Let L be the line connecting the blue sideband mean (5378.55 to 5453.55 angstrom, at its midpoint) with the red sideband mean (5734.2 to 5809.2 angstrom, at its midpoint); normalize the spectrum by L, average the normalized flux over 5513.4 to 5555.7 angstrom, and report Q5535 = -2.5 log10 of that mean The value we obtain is 0.04 mag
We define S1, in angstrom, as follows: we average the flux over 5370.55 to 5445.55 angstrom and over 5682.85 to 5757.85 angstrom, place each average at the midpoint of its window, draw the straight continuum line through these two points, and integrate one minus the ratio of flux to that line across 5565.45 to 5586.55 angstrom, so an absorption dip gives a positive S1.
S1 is 1.43 angstrom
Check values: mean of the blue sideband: 3.26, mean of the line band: 3.06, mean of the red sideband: 3.3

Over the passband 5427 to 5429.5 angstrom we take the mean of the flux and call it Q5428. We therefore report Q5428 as 3.42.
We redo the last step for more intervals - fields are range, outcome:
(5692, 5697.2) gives 3.61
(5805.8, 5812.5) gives 3.28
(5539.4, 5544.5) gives 3.04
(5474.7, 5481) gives 2.95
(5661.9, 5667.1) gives 3.13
